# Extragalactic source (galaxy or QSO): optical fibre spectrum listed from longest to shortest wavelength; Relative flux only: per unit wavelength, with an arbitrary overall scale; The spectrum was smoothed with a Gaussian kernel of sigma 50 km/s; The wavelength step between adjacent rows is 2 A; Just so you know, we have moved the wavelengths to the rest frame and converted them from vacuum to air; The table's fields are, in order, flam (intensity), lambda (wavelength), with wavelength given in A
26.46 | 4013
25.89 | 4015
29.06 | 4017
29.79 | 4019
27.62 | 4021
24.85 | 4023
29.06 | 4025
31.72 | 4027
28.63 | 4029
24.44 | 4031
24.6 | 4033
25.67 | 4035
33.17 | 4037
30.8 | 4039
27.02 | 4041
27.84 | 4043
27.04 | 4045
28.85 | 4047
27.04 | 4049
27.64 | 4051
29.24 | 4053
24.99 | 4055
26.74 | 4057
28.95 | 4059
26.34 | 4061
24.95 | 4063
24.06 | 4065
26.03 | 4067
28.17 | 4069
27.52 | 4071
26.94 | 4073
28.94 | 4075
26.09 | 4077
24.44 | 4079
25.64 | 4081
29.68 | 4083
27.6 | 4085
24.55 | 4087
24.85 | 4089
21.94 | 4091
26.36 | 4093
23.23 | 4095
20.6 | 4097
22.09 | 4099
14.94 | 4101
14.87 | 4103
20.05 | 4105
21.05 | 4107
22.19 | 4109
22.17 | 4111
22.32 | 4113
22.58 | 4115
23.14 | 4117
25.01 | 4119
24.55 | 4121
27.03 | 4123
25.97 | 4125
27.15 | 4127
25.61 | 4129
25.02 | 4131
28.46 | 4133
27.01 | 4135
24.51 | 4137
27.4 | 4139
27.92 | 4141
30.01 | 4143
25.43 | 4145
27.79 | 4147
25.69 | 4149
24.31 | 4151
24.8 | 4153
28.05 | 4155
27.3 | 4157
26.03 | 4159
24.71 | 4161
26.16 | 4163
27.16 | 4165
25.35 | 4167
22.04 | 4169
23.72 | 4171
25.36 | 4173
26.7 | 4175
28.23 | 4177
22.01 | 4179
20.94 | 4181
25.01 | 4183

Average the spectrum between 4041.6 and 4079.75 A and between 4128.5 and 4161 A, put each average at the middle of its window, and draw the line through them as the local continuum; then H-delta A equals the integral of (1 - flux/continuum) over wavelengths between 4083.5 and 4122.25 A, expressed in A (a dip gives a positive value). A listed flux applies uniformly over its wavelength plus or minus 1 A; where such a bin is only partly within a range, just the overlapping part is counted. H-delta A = 6.2 A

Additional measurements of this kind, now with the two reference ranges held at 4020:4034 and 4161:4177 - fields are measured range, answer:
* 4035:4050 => -0.86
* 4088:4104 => 3.19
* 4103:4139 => 2.54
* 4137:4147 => -0.64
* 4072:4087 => -0.18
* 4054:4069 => 0.37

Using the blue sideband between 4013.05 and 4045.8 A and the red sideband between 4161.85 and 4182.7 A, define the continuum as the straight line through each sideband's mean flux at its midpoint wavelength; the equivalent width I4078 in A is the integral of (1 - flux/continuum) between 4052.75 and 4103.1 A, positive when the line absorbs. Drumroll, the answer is 3.3 A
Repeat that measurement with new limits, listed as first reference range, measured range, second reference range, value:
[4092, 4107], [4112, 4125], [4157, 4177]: -1.45 A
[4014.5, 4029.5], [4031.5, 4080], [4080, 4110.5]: -2.76 A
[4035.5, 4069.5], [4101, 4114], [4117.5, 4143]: 3.26 A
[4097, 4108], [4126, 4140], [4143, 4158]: -1.67 A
